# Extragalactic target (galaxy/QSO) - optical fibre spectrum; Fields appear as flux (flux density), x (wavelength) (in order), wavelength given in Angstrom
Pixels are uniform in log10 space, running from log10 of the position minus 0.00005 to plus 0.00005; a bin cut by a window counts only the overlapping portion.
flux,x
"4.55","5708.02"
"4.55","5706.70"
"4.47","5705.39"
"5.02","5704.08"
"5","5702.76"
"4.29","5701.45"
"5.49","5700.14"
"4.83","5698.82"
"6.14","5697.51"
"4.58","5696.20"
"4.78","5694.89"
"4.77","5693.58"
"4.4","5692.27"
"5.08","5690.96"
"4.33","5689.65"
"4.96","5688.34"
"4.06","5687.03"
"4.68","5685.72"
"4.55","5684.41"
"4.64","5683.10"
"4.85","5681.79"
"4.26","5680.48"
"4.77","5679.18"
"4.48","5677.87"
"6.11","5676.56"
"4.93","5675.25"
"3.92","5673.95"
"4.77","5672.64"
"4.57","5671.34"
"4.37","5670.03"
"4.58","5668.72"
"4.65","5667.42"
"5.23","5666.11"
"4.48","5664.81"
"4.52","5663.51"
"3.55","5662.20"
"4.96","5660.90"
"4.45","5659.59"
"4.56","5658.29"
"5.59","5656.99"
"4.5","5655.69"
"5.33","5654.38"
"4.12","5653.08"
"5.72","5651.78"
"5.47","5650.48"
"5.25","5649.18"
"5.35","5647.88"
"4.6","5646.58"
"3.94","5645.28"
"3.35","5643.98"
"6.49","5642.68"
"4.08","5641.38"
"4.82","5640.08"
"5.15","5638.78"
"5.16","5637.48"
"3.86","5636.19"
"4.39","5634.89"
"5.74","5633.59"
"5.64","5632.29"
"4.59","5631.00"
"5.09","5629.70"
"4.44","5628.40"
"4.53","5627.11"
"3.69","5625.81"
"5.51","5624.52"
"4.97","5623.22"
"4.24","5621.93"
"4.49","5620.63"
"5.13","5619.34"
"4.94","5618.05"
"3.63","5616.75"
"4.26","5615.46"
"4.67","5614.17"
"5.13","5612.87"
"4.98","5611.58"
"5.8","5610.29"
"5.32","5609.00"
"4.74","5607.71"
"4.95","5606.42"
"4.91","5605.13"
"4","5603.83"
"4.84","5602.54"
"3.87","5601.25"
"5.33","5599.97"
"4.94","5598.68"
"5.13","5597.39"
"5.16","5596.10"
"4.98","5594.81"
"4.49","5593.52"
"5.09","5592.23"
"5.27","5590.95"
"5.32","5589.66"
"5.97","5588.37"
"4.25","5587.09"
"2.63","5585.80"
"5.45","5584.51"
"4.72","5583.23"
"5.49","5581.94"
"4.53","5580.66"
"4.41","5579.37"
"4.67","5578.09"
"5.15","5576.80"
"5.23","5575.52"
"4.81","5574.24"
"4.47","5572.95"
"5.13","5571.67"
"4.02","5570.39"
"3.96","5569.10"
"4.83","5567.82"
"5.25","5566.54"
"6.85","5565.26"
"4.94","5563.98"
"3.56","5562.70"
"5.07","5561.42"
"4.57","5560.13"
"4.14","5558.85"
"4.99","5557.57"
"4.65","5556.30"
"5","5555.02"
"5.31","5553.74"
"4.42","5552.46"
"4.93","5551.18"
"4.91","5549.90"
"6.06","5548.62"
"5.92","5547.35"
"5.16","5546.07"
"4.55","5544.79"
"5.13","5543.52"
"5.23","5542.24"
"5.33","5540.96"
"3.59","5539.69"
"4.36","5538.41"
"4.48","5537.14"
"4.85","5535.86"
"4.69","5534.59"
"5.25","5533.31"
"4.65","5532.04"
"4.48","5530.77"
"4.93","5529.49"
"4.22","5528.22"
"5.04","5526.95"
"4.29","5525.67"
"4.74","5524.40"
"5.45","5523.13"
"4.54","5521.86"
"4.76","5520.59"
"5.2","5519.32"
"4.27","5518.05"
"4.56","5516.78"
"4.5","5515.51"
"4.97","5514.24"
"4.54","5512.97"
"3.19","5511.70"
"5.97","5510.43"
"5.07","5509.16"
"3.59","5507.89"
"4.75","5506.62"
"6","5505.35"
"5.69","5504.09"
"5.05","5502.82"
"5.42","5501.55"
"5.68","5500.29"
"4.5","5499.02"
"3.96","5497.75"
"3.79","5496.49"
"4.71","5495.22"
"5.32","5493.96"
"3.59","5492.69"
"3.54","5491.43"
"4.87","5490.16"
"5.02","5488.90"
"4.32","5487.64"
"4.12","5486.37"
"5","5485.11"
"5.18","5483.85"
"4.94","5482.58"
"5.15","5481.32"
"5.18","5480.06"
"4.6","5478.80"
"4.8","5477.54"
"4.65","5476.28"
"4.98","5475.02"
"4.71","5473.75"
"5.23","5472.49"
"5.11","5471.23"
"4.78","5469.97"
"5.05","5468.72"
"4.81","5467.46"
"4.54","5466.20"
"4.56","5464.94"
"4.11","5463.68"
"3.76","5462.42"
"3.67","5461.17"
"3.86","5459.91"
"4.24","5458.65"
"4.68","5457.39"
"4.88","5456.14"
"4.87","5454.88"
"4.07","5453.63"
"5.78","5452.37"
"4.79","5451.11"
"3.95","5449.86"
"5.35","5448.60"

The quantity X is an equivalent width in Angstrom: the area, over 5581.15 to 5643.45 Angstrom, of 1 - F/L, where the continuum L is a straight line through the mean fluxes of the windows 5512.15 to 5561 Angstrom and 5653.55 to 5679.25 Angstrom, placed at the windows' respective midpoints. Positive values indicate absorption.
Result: -1.1 Angstrom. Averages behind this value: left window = 4.8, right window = 4.71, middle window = 4.84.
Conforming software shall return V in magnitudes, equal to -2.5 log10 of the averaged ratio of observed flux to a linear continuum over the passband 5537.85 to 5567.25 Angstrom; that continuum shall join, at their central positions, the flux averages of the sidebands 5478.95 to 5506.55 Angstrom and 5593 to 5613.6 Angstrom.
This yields -0.02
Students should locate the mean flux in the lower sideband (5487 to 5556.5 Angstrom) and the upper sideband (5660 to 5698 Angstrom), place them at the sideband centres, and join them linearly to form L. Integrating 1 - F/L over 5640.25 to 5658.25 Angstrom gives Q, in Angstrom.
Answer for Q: -0.7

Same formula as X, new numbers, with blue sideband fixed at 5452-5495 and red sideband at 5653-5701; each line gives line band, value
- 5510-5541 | 0.1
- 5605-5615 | -0.8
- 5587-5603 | -1.0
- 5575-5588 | 0.0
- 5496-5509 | -0.6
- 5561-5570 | -0.4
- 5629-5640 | -0.5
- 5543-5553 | -1.0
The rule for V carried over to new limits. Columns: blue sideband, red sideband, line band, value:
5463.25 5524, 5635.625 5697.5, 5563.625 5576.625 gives -0.05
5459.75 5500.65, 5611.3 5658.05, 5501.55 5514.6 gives -0.06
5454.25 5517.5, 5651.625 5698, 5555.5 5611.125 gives -0.03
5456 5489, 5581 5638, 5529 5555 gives -0.04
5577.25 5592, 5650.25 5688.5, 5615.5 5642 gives 0.01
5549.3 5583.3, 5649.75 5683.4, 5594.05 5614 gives -0.03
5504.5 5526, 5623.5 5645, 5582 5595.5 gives -0.02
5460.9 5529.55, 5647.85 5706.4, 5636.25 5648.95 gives 0.00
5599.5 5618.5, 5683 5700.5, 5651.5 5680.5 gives 0.02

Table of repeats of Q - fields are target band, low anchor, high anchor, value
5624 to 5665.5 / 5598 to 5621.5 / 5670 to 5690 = -0.57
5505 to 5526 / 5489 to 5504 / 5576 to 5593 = -0.15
